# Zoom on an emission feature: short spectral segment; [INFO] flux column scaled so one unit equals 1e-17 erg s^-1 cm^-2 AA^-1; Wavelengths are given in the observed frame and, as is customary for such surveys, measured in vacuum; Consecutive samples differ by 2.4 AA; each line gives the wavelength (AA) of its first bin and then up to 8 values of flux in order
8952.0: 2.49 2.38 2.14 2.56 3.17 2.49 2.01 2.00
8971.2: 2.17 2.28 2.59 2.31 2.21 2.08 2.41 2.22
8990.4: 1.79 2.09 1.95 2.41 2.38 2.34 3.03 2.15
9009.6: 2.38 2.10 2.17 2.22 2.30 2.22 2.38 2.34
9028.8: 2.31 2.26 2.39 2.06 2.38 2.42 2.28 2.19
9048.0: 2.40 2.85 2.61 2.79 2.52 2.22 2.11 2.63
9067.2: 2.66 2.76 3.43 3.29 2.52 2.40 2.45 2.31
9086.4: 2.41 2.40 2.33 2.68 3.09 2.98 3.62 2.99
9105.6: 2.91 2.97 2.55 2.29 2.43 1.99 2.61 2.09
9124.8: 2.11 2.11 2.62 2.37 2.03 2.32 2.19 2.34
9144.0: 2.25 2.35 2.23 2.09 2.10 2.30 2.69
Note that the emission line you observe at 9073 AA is H-alpha 6563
